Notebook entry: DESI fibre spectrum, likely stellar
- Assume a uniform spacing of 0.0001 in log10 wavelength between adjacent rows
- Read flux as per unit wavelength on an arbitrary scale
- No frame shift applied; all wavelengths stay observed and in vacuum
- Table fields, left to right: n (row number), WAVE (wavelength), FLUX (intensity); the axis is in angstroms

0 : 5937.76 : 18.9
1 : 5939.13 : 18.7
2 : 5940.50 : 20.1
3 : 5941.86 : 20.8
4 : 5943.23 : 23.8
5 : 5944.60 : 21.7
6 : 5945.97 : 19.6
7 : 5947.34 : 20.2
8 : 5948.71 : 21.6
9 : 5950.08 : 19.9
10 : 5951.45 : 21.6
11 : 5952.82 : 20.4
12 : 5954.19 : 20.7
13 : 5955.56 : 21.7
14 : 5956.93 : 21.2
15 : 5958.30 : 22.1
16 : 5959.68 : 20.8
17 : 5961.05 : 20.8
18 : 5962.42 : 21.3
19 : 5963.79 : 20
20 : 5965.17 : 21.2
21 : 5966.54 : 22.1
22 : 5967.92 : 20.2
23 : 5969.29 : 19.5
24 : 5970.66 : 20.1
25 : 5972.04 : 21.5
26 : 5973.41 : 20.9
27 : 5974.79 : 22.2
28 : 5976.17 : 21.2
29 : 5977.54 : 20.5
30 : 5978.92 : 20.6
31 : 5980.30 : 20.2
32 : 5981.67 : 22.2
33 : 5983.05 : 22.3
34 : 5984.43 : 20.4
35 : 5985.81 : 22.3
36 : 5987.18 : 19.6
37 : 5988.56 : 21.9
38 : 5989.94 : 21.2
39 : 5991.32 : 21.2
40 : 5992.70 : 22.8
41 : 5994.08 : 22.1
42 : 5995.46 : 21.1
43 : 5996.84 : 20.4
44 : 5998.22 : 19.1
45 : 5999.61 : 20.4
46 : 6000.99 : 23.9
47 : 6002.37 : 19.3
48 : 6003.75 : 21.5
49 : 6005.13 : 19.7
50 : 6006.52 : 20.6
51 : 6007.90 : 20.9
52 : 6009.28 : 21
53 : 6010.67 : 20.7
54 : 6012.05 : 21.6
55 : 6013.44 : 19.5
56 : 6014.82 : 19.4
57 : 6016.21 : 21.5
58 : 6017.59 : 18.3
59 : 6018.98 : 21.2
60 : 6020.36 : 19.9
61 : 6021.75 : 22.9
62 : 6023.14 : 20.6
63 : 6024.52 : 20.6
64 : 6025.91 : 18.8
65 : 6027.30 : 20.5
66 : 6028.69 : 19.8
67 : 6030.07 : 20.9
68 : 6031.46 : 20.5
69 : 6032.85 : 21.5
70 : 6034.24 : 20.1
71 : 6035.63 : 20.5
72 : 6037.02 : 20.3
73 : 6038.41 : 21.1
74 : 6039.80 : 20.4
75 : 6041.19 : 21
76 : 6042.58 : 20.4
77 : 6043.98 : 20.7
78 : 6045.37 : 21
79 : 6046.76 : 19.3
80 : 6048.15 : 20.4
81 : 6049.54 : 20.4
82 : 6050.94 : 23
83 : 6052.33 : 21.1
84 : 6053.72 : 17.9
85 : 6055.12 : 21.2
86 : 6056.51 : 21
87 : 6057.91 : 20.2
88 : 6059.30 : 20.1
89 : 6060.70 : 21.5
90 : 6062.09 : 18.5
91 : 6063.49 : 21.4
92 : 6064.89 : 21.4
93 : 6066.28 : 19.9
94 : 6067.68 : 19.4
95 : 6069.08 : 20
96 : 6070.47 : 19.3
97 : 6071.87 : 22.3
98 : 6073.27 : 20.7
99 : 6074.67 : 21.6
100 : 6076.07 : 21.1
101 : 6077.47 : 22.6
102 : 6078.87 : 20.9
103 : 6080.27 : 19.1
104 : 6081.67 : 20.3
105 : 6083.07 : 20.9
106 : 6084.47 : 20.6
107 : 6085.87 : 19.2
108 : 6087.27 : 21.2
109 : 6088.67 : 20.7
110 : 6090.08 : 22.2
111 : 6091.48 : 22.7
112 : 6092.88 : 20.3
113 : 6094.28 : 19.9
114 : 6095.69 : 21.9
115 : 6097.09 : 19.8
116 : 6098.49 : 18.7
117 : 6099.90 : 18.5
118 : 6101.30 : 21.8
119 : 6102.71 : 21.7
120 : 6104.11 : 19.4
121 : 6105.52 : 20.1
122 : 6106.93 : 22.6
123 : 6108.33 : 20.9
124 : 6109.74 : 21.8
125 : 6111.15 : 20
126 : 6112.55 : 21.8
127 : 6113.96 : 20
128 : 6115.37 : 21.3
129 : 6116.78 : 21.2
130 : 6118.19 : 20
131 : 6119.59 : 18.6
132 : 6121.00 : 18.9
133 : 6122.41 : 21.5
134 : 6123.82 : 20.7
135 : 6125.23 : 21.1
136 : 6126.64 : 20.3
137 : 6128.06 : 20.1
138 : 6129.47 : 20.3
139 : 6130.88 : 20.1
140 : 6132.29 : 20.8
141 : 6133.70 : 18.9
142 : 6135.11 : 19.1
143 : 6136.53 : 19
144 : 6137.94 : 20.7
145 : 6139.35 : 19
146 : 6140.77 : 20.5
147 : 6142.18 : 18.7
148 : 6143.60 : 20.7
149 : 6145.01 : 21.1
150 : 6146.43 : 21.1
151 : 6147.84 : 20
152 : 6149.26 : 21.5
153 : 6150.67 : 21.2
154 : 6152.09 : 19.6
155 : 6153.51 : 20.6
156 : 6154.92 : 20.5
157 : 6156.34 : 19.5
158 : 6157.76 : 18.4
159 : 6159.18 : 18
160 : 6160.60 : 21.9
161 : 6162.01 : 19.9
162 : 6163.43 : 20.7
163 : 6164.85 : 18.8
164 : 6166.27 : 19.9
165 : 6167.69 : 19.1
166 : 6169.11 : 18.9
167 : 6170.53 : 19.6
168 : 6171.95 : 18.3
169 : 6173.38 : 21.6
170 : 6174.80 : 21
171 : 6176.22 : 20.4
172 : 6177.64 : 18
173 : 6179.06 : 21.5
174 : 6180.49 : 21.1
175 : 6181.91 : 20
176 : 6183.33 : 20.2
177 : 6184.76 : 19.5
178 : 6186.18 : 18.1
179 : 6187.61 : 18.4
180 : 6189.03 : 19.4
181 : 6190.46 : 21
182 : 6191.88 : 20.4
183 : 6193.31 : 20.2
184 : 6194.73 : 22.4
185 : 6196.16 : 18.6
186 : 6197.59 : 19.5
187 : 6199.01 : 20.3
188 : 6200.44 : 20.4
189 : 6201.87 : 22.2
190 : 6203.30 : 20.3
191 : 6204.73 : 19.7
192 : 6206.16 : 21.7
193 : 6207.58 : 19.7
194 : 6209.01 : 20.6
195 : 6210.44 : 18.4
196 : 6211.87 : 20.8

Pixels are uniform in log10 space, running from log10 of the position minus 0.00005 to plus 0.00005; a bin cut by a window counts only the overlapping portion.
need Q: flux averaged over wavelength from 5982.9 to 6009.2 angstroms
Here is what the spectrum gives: 21.1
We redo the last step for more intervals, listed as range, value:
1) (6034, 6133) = 20.6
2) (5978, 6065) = 20.7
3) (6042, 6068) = 20.5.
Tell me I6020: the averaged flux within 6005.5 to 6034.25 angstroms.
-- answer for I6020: 20.5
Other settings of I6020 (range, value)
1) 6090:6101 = 20.5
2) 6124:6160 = 20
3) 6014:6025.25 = 20.5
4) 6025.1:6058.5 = 20.5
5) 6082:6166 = 20.4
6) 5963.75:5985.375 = 21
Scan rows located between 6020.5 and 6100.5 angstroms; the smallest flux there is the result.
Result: 17.9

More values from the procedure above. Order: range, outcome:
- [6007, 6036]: 18.3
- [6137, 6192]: 18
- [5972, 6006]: 19.1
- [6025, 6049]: 18.8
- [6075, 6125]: 18.5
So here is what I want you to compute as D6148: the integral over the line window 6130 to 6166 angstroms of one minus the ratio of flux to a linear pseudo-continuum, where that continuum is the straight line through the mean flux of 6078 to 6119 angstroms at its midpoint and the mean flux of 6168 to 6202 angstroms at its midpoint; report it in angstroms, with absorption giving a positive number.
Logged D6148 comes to 0.5 angstroms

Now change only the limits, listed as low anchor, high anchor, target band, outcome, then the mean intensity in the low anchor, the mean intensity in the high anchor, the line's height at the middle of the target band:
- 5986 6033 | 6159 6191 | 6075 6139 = -1.0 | 20.7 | 19.8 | 20.2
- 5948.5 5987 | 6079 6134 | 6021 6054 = 0.3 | 21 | 20.5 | 20.8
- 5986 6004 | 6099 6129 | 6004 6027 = 0.6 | 21.1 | 20.6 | 21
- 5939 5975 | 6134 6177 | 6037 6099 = -0.7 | 20.9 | 20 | 20.4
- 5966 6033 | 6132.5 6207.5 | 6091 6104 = -0.1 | 20.8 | 20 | 20.4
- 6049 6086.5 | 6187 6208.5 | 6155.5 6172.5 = 0.8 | 20.6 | 20.3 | 20.4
